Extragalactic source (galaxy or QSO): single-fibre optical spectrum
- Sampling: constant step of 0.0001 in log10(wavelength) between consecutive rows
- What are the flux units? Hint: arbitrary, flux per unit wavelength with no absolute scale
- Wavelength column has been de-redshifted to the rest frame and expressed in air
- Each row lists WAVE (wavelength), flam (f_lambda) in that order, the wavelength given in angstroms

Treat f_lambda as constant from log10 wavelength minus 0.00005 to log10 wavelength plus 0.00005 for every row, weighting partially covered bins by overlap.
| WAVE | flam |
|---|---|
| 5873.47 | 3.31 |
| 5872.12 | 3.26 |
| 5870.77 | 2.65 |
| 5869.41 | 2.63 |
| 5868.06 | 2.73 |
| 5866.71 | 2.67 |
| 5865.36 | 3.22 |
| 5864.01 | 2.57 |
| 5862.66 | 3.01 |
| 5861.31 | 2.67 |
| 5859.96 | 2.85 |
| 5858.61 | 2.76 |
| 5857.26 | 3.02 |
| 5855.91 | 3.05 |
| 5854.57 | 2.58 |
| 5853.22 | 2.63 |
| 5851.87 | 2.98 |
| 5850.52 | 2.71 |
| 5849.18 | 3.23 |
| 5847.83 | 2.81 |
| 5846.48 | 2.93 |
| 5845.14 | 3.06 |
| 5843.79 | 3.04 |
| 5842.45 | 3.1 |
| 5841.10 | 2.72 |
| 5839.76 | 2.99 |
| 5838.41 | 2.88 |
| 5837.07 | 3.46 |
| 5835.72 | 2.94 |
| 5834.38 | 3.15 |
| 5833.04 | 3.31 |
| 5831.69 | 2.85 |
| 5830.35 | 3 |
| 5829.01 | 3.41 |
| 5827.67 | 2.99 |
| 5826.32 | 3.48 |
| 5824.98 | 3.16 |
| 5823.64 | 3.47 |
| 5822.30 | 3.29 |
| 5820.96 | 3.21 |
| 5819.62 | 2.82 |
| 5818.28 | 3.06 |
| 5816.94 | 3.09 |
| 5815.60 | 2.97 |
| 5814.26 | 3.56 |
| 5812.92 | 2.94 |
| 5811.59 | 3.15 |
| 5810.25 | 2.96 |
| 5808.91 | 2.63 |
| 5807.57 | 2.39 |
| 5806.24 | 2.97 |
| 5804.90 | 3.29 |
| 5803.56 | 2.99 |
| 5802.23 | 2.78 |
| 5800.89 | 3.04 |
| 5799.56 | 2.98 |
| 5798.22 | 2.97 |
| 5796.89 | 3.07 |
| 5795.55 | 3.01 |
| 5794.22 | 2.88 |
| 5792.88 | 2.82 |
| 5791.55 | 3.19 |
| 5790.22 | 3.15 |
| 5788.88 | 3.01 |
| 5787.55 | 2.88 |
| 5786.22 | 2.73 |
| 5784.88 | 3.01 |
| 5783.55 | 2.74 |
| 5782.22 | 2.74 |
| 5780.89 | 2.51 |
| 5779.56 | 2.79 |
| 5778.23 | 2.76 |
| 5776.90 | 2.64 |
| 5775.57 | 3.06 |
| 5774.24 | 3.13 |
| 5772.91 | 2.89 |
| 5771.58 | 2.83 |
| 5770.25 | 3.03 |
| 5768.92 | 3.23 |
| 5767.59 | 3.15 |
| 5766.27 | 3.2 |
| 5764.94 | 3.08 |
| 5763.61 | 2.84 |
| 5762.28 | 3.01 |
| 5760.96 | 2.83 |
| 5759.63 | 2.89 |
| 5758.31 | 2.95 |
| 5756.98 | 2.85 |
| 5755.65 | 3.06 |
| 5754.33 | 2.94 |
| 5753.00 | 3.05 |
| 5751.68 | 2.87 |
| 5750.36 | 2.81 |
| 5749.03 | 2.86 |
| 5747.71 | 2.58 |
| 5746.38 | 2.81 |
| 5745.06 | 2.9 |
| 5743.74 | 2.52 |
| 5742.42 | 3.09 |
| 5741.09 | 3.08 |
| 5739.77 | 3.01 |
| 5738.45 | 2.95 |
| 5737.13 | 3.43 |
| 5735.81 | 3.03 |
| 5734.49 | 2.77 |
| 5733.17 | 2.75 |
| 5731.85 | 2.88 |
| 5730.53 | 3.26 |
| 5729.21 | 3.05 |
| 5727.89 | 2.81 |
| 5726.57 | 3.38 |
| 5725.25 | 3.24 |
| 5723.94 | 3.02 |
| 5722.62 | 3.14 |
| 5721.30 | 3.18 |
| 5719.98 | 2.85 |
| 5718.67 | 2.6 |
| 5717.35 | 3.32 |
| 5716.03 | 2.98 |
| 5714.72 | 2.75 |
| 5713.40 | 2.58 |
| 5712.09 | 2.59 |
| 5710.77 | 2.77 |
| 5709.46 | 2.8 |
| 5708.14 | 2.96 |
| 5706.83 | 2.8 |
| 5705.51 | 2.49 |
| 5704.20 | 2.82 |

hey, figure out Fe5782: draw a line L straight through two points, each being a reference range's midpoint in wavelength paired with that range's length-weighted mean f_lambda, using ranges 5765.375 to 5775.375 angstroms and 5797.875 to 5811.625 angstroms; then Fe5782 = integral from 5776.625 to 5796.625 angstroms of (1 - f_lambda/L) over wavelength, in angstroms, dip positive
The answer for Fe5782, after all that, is 0.8 angstroms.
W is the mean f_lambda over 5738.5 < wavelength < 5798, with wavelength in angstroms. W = 2.92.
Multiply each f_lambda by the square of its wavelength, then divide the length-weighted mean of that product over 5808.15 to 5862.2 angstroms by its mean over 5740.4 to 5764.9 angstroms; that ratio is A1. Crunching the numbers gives 1.08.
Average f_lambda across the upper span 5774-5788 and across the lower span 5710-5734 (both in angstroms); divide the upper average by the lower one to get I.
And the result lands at 0.95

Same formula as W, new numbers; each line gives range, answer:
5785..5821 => 2.98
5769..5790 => 2.87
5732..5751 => 2.9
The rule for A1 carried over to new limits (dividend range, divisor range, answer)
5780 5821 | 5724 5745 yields 1.00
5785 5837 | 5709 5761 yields 1.07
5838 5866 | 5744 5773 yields 1.02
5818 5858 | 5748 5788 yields 1.07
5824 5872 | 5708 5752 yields 1.05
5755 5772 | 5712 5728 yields 1.02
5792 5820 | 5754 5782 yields 1.03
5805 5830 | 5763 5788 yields 1.08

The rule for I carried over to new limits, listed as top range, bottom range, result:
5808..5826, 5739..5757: 1.07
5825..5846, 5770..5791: 1.08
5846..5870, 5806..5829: 0.92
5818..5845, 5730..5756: 1.06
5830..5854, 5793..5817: 1.00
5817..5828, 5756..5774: 1.07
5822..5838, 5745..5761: 1.11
